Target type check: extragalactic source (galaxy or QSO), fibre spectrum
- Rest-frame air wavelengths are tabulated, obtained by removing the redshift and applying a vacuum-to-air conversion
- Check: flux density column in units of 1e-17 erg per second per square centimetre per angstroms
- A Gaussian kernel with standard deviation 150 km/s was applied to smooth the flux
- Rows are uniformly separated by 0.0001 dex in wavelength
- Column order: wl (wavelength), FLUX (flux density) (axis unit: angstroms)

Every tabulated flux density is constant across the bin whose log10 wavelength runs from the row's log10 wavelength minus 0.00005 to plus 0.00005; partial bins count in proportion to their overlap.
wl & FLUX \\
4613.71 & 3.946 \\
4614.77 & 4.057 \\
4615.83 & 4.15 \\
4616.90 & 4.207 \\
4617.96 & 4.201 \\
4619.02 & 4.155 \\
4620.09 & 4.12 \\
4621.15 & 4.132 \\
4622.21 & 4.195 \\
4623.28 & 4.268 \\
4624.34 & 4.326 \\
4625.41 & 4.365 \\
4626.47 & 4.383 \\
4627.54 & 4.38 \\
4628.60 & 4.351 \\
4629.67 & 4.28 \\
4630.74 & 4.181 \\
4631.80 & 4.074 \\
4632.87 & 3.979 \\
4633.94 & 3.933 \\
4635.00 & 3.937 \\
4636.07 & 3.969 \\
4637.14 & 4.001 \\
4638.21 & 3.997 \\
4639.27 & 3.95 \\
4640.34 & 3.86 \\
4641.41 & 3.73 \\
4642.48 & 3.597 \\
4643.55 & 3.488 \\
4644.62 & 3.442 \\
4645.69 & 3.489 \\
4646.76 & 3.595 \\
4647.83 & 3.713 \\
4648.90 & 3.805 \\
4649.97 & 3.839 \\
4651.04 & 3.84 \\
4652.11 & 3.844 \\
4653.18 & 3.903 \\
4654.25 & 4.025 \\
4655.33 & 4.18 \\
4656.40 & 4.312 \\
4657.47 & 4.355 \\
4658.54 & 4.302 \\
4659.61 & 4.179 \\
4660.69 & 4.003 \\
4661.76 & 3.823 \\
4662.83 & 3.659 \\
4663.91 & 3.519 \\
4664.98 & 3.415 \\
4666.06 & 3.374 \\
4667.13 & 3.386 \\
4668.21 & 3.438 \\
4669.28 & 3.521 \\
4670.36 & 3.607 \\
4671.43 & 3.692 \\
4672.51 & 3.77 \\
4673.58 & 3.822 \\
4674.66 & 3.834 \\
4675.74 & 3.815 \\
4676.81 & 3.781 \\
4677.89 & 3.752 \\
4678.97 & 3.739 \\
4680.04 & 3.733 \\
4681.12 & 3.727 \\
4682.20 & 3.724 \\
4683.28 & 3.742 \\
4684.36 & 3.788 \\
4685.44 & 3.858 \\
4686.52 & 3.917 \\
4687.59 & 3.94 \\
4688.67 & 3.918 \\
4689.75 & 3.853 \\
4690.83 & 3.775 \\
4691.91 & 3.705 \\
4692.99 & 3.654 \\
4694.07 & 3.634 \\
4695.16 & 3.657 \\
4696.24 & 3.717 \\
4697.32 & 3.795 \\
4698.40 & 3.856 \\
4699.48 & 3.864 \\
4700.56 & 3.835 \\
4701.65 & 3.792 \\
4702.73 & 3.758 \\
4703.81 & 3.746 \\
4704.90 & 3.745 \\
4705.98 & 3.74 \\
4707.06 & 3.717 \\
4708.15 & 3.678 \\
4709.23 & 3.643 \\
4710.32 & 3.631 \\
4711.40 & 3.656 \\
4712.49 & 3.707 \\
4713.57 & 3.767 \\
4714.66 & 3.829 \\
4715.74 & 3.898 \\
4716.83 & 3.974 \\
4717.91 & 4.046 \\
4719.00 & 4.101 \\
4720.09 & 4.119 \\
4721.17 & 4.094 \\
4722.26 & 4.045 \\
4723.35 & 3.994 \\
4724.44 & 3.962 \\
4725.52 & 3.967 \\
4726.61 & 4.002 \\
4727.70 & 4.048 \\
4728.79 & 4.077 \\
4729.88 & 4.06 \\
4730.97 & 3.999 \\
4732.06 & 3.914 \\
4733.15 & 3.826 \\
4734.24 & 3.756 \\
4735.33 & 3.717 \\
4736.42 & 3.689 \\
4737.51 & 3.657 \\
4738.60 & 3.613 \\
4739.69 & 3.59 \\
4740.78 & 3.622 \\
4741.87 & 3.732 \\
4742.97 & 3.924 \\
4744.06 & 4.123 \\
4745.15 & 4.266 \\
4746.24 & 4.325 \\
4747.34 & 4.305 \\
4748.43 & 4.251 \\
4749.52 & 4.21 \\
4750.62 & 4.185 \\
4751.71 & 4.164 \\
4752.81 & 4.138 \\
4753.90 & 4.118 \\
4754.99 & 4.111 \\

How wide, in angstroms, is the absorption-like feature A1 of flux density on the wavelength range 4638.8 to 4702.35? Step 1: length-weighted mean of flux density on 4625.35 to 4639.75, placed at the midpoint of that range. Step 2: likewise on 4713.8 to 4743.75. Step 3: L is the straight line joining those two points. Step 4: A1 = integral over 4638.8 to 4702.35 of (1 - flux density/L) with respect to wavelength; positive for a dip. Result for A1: 4.03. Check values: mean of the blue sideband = 4.12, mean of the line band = 3.78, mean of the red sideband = 3.9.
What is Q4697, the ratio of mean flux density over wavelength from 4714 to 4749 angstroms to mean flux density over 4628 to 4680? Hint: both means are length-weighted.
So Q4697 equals 1.0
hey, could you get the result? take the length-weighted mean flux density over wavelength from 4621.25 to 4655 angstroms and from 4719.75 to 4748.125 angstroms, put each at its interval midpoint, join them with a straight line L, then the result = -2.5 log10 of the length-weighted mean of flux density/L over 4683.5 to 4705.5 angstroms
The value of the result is 0.04 mag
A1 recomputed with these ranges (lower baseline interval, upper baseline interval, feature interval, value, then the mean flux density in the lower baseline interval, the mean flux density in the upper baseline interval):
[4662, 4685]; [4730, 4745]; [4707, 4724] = -0.5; 3.66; 3.8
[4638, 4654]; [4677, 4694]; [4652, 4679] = -0.3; 3.74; 3.78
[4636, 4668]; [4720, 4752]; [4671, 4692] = 0.4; 3.81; 3.97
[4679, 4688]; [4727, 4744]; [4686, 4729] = -0.4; 3.8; 3.82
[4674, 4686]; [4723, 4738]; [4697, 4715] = 0.4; 3.77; 3.9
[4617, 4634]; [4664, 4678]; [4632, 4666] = 0.4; 4.22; 3.62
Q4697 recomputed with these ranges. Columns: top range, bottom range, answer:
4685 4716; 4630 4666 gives 0.97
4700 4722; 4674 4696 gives 1.01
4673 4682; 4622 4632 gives 0.88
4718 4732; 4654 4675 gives 1.06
